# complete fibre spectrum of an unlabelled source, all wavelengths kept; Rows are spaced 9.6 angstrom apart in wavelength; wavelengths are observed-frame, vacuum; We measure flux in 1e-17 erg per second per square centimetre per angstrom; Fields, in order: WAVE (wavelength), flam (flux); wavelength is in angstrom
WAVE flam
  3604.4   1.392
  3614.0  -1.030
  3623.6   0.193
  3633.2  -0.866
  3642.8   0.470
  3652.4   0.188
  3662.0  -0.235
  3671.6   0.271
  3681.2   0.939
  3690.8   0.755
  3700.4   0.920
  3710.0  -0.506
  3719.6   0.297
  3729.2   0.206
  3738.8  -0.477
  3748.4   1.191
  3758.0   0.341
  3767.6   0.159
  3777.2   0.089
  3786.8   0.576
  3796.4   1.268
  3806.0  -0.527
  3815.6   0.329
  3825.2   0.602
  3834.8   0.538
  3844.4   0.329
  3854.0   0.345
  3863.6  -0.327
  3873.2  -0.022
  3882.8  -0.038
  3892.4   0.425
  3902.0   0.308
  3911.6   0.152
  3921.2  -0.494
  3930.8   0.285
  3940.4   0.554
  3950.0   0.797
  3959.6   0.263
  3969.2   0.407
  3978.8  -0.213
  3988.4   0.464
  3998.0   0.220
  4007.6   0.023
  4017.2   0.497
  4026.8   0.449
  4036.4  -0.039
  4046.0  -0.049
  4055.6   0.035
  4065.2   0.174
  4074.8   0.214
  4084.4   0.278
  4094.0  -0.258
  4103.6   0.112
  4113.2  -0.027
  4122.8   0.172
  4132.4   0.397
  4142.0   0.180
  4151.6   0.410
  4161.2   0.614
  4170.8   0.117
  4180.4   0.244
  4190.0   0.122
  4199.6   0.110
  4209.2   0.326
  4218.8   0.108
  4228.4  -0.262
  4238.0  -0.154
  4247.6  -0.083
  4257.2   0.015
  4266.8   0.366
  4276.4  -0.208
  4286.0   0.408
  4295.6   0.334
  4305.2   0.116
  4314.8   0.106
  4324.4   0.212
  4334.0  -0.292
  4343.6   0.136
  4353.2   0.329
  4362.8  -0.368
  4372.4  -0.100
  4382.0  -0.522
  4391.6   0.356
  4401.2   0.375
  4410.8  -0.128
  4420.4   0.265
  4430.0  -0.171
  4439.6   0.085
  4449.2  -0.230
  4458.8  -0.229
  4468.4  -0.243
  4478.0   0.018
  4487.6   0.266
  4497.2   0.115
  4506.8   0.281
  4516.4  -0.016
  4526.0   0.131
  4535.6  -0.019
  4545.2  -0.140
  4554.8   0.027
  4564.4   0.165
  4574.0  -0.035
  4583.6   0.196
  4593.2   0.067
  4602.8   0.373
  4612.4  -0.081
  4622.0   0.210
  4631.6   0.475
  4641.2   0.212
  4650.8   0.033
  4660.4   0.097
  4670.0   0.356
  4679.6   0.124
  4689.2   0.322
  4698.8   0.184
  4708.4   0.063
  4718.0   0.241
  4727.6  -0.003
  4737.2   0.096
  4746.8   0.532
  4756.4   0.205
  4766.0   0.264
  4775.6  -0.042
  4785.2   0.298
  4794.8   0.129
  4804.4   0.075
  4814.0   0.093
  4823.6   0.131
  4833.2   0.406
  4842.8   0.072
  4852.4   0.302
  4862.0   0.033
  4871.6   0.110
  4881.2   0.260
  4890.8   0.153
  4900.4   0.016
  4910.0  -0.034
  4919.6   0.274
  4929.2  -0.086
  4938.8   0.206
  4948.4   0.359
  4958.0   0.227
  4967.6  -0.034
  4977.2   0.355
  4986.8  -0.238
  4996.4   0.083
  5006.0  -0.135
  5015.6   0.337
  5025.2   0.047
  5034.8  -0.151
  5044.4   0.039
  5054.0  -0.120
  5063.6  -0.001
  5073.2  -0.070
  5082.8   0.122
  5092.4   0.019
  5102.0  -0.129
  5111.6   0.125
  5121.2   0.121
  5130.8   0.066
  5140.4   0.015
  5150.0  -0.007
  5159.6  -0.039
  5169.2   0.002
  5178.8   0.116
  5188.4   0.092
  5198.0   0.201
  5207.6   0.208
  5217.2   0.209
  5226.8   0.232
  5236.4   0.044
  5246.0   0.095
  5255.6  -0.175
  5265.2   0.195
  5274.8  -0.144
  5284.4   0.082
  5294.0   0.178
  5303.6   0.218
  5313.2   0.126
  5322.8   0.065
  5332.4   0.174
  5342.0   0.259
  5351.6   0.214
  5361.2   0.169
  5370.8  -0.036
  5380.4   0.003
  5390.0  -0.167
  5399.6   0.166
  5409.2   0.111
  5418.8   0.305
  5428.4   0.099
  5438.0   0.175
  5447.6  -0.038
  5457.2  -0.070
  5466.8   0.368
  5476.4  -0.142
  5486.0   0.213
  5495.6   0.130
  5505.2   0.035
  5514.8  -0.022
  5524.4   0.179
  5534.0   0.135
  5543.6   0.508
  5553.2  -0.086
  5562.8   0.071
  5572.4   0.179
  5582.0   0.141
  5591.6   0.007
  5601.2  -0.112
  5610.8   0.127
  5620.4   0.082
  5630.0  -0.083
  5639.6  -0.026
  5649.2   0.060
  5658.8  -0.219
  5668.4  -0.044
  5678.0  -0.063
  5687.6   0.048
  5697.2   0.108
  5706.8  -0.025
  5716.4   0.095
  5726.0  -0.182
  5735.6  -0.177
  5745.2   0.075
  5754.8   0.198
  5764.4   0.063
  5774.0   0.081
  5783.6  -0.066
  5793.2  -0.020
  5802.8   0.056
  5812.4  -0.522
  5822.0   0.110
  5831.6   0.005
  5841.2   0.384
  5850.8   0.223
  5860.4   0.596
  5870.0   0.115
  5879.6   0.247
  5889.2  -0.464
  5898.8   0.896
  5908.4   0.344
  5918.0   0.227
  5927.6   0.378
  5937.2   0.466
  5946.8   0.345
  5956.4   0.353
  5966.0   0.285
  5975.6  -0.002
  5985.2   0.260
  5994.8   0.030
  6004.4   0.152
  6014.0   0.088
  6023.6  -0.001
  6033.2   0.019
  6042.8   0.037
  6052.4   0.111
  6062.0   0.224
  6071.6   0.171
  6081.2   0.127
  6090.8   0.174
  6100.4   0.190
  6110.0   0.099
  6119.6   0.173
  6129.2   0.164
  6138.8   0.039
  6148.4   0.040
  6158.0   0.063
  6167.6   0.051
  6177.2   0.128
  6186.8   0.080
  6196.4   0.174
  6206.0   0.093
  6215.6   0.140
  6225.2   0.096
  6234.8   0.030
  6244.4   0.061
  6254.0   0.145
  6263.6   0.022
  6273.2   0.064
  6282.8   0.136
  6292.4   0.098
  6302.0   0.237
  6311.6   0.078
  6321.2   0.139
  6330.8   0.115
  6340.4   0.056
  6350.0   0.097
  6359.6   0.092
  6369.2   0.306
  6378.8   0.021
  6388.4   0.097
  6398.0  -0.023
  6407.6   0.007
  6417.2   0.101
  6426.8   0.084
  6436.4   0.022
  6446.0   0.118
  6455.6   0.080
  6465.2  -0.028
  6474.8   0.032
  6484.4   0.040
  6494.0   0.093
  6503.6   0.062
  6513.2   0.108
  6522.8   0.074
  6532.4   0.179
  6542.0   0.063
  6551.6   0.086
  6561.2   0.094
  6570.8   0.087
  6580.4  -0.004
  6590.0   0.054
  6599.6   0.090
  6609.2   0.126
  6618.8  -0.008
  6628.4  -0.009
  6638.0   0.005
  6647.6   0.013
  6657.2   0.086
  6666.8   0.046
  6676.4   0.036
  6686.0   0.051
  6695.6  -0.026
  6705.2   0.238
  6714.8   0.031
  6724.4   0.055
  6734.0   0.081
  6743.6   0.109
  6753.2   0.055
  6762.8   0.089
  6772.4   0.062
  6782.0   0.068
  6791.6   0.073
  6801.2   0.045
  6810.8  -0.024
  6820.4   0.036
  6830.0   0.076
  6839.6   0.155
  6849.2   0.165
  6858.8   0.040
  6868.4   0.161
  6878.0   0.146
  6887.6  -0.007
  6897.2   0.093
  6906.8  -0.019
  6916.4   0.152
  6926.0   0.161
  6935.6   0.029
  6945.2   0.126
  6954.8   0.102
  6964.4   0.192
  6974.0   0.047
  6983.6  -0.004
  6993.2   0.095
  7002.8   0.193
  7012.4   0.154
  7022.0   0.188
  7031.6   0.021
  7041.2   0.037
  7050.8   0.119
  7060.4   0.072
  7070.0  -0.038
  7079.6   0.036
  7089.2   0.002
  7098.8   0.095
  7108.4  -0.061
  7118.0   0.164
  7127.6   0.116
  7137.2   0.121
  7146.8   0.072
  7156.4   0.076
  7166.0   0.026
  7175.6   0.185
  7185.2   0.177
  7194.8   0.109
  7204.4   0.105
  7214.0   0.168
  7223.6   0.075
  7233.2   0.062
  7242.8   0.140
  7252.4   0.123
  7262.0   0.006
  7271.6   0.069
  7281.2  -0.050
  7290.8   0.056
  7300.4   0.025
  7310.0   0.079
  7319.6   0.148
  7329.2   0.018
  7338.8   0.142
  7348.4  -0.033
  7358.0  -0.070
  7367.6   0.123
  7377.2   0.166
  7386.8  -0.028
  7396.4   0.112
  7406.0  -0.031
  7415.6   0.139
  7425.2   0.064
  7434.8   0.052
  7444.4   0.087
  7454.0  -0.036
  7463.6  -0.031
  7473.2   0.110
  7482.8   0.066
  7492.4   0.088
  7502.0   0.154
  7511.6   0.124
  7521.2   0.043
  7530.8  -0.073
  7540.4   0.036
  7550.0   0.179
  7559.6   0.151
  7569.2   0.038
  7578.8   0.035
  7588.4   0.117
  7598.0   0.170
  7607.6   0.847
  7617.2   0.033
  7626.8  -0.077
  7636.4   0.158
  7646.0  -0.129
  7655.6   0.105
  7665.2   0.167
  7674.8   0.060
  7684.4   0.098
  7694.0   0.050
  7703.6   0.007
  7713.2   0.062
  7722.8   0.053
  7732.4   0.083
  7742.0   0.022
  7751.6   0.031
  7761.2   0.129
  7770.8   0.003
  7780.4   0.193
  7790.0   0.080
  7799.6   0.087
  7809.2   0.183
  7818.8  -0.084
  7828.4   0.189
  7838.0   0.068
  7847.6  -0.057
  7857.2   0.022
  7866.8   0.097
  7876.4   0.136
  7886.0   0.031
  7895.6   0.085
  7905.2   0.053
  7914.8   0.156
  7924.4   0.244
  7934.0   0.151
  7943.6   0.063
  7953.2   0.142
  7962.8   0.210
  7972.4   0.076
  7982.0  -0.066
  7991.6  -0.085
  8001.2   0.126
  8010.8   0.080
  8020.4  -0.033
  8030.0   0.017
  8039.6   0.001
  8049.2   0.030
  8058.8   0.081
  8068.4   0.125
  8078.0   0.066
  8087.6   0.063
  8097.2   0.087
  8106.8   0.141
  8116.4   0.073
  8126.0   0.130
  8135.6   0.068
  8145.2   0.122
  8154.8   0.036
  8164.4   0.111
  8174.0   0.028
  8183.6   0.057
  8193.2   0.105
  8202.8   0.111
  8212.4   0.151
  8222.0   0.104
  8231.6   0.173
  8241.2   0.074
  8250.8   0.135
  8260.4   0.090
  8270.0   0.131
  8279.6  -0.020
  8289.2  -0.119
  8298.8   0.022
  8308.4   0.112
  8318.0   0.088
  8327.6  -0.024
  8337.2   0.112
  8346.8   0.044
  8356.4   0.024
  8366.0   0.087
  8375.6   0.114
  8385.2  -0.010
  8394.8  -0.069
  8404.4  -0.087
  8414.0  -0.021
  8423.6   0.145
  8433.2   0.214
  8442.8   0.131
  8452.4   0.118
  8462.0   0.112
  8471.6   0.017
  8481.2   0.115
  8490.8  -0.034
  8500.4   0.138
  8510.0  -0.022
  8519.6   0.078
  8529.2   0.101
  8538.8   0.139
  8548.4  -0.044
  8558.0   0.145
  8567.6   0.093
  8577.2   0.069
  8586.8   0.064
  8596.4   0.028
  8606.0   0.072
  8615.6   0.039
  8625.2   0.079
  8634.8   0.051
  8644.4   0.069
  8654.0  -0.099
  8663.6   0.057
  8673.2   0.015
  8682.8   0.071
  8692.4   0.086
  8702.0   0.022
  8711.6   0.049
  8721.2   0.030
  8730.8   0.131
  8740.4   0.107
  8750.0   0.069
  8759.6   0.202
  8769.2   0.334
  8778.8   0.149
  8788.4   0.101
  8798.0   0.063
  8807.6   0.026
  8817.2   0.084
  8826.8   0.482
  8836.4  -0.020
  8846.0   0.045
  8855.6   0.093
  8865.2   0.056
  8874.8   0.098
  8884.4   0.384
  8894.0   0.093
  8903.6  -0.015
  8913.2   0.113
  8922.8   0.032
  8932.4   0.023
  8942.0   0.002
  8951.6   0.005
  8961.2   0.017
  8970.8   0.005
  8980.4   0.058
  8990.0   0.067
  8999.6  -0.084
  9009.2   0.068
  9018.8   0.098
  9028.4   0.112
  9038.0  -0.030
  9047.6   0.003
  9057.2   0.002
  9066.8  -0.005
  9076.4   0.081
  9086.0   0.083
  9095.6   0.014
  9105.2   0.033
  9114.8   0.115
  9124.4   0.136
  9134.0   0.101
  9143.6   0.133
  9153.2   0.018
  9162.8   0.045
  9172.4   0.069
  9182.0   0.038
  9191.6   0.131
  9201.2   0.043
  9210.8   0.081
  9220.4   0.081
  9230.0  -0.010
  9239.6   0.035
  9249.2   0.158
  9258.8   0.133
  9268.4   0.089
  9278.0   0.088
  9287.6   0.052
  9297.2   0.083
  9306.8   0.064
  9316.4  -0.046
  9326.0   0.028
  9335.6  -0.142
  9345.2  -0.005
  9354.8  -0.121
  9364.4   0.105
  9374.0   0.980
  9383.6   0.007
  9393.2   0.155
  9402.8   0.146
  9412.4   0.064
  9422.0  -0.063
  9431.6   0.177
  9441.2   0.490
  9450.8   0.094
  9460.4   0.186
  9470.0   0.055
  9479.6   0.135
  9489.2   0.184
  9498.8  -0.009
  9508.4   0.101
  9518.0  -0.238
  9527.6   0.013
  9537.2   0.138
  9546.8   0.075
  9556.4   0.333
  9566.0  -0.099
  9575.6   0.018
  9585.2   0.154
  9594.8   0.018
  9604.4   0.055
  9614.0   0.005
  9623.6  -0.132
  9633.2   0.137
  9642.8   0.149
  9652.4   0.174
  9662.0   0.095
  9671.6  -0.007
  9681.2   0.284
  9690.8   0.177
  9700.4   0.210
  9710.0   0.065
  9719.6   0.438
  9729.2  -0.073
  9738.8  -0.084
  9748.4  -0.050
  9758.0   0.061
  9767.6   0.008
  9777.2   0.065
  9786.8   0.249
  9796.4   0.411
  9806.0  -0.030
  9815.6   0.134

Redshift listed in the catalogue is 0.18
